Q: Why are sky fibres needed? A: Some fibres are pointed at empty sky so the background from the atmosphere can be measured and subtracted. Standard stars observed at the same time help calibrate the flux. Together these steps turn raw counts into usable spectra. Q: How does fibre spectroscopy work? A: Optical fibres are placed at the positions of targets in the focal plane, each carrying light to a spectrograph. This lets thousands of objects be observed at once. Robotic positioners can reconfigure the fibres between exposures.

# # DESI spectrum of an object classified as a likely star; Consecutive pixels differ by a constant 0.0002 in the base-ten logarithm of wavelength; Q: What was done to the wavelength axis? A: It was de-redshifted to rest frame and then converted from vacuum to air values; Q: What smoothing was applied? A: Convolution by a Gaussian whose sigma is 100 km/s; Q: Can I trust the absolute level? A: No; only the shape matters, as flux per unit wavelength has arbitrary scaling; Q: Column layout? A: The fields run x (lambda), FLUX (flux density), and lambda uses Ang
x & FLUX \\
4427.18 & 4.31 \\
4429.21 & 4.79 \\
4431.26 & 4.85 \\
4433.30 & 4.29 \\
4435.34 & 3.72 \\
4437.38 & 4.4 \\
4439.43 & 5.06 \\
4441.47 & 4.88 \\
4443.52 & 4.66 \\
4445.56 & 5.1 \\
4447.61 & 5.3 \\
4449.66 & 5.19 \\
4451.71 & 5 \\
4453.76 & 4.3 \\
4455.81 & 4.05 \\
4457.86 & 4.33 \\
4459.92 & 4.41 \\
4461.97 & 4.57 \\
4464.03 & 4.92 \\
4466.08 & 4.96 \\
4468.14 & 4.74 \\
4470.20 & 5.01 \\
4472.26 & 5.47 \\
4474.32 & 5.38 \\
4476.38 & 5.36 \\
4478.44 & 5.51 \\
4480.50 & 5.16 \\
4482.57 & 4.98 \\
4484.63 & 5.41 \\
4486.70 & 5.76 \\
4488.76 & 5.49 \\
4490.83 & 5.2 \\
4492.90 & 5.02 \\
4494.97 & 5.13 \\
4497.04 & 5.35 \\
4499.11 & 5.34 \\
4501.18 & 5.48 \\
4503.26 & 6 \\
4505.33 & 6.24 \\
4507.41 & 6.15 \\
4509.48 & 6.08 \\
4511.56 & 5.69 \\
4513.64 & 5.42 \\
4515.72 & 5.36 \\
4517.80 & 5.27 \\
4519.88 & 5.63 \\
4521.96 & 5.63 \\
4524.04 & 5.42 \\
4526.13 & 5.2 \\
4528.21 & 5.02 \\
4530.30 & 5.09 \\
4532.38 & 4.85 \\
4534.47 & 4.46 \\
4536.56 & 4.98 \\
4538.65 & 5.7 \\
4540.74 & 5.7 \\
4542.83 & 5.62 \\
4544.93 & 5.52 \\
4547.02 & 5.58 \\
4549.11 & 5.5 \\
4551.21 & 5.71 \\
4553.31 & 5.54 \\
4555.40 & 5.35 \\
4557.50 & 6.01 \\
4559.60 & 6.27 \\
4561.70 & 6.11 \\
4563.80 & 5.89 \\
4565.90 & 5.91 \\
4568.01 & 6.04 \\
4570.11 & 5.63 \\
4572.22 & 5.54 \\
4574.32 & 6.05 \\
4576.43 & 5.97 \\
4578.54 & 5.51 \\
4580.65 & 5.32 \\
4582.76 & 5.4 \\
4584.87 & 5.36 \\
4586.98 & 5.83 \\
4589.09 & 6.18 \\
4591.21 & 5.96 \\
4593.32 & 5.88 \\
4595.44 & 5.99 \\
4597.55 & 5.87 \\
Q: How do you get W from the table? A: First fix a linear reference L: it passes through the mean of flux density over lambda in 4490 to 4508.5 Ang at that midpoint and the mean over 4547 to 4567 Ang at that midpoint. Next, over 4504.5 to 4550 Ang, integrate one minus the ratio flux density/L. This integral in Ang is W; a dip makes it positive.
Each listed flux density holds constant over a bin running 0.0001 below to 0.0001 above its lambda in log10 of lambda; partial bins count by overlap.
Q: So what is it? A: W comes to 1.71 Ang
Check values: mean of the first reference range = 5.55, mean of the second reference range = 5.8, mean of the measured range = 5.46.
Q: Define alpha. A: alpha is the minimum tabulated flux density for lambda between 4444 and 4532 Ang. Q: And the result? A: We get 4.05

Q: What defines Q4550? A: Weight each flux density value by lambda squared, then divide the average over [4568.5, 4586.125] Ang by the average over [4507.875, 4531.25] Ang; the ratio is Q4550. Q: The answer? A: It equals 1.06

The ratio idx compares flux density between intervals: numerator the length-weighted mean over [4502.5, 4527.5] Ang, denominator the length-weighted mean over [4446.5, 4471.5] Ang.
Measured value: 1.2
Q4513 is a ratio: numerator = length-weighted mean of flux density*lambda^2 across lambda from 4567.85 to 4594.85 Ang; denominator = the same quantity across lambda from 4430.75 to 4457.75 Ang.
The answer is 1.3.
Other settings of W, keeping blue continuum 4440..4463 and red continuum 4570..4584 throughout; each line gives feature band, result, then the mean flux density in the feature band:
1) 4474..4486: -0.9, 5.31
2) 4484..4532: -3.4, 5.49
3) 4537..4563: -1.3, 5.7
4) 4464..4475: -0.5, 5.09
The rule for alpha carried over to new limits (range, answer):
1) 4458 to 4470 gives 4.41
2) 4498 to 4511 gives 5.34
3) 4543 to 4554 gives 5.5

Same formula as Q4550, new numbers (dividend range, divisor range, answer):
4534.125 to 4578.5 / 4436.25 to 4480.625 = 1.21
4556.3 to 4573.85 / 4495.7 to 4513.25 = 1.06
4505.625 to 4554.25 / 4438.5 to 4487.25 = 1.13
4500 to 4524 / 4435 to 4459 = 1.25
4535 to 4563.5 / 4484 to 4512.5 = 1.03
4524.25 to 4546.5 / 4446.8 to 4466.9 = 1.15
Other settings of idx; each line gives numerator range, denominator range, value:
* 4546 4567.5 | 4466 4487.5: 1.10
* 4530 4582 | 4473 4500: 1.05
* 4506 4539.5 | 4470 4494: 1.01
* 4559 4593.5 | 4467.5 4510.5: 1.07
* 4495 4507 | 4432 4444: 1.26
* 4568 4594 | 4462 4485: 1.11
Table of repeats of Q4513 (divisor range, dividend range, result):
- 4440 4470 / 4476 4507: 1.16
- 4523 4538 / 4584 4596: 1.20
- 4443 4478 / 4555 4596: 1.25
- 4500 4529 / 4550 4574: 1.06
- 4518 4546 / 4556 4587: 1.11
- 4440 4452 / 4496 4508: 1.17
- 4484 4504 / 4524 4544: 0.98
